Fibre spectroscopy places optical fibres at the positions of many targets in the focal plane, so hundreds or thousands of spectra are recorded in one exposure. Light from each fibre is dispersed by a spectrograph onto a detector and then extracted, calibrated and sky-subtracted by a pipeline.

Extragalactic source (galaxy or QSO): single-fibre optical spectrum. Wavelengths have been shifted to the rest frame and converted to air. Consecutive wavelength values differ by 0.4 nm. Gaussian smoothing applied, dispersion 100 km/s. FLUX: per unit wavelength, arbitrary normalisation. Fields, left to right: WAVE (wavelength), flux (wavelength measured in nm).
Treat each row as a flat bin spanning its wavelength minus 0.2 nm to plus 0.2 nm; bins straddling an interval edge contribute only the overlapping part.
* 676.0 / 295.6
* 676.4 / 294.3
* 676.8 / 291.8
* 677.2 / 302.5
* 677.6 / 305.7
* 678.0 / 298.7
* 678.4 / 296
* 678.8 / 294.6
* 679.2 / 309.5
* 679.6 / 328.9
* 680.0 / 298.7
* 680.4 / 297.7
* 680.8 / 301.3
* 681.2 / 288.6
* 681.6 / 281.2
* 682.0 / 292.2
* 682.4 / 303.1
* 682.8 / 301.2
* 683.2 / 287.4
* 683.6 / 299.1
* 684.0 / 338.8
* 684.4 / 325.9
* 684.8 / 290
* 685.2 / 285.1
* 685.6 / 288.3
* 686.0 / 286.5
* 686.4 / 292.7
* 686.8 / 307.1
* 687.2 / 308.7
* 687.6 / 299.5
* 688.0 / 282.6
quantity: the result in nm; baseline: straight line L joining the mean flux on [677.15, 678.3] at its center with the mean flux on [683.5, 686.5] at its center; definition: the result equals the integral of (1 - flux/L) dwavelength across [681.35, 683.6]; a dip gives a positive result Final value 0.06 nm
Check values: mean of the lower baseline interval 302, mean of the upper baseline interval 301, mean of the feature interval 293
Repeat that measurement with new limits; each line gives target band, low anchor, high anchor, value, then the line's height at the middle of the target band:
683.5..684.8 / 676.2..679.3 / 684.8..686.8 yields -0.117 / 292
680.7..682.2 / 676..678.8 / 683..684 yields 0.053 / 301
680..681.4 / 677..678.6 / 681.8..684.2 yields 0.028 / 302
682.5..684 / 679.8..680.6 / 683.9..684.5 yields 0.103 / 324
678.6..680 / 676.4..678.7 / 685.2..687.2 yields -0.055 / 298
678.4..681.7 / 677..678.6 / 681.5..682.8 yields -0.032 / 297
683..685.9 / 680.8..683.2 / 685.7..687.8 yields -0.055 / 296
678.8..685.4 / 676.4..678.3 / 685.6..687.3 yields -0.082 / 298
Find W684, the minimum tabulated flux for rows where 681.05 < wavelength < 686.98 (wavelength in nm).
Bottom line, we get 281.2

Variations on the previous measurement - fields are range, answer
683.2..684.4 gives 287.4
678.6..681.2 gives 288.6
